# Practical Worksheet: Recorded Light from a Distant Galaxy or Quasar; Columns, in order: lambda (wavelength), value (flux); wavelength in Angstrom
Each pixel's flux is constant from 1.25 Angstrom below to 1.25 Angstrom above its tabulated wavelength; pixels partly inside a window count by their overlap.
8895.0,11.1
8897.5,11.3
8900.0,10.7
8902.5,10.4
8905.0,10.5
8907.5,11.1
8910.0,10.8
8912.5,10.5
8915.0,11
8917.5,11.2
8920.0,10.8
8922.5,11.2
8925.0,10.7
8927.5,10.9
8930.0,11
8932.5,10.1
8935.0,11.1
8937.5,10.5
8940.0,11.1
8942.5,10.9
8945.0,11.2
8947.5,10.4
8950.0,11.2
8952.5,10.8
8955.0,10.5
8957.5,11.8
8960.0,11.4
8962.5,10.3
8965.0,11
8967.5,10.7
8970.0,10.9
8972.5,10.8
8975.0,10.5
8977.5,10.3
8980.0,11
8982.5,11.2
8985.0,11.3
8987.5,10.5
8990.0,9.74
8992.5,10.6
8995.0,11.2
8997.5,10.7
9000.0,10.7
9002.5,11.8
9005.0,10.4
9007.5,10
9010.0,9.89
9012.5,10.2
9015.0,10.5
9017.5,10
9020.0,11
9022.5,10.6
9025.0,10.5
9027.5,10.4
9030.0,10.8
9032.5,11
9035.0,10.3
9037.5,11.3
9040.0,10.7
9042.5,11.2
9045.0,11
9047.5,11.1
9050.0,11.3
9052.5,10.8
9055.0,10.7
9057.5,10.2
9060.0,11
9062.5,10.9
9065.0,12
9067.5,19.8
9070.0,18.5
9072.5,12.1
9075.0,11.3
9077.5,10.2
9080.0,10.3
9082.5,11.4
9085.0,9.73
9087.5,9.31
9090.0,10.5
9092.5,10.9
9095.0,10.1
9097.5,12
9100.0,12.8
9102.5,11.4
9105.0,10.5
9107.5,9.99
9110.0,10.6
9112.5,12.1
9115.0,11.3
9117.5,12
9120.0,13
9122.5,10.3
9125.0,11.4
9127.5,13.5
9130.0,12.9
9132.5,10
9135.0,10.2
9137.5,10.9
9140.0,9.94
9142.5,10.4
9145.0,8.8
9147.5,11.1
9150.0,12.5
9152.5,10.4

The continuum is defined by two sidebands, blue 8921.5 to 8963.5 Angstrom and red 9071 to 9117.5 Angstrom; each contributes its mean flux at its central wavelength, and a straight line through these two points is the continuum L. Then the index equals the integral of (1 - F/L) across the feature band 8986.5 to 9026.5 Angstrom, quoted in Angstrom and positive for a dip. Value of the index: 1.5 Angstrom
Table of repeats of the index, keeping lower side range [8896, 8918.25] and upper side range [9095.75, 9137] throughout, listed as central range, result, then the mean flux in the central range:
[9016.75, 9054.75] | 1.4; 10.8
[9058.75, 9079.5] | -3.3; 13.1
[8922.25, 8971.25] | 0.3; 10.9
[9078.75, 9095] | 1.5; 10.3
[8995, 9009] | 0.5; 10.7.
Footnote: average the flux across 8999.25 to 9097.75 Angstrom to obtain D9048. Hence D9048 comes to 11.2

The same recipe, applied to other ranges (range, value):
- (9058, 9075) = 13.7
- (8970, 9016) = 10.6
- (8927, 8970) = 10.9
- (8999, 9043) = 10.6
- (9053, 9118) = 11.6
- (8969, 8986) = 10.8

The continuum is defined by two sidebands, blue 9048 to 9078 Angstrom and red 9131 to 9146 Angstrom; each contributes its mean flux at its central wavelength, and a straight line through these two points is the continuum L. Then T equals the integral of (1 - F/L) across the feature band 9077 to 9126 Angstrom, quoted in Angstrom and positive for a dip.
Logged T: 0.9 Angstrom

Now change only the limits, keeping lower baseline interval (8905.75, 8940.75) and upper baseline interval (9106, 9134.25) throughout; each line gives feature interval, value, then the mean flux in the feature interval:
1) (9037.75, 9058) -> 0.6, 10.9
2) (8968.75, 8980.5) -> 0.4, 10.7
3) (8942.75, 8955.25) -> 0.1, 10.9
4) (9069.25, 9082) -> -0.9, 12.2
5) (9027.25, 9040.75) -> 0.5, 10.8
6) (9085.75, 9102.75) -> 0.7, 10.9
